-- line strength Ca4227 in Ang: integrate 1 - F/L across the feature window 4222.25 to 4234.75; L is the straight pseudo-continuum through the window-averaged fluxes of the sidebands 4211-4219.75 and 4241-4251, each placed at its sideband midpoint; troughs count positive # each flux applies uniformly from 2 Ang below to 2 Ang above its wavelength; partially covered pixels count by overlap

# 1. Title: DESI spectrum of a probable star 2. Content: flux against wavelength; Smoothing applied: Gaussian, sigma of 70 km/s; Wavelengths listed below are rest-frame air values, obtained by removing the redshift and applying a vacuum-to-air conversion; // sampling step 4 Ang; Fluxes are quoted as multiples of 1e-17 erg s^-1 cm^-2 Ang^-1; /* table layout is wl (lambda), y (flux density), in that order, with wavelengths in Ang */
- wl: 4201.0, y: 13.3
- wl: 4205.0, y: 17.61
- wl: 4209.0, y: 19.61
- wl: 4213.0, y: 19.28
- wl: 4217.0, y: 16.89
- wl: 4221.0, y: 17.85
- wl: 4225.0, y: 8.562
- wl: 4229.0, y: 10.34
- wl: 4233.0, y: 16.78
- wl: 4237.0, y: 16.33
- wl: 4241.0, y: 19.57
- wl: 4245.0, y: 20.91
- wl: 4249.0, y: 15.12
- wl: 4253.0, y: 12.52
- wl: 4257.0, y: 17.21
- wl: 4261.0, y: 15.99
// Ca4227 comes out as 4.1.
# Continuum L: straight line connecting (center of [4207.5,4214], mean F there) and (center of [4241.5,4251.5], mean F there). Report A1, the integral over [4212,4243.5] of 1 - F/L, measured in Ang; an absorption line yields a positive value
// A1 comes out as 5.2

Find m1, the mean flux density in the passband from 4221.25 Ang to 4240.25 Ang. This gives 13.9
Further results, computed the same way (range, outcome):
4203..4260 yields 16.3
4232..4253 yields 17.3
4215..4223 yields 17.4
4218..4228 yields 13.3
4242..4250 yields 18.6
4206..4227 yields 16.5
